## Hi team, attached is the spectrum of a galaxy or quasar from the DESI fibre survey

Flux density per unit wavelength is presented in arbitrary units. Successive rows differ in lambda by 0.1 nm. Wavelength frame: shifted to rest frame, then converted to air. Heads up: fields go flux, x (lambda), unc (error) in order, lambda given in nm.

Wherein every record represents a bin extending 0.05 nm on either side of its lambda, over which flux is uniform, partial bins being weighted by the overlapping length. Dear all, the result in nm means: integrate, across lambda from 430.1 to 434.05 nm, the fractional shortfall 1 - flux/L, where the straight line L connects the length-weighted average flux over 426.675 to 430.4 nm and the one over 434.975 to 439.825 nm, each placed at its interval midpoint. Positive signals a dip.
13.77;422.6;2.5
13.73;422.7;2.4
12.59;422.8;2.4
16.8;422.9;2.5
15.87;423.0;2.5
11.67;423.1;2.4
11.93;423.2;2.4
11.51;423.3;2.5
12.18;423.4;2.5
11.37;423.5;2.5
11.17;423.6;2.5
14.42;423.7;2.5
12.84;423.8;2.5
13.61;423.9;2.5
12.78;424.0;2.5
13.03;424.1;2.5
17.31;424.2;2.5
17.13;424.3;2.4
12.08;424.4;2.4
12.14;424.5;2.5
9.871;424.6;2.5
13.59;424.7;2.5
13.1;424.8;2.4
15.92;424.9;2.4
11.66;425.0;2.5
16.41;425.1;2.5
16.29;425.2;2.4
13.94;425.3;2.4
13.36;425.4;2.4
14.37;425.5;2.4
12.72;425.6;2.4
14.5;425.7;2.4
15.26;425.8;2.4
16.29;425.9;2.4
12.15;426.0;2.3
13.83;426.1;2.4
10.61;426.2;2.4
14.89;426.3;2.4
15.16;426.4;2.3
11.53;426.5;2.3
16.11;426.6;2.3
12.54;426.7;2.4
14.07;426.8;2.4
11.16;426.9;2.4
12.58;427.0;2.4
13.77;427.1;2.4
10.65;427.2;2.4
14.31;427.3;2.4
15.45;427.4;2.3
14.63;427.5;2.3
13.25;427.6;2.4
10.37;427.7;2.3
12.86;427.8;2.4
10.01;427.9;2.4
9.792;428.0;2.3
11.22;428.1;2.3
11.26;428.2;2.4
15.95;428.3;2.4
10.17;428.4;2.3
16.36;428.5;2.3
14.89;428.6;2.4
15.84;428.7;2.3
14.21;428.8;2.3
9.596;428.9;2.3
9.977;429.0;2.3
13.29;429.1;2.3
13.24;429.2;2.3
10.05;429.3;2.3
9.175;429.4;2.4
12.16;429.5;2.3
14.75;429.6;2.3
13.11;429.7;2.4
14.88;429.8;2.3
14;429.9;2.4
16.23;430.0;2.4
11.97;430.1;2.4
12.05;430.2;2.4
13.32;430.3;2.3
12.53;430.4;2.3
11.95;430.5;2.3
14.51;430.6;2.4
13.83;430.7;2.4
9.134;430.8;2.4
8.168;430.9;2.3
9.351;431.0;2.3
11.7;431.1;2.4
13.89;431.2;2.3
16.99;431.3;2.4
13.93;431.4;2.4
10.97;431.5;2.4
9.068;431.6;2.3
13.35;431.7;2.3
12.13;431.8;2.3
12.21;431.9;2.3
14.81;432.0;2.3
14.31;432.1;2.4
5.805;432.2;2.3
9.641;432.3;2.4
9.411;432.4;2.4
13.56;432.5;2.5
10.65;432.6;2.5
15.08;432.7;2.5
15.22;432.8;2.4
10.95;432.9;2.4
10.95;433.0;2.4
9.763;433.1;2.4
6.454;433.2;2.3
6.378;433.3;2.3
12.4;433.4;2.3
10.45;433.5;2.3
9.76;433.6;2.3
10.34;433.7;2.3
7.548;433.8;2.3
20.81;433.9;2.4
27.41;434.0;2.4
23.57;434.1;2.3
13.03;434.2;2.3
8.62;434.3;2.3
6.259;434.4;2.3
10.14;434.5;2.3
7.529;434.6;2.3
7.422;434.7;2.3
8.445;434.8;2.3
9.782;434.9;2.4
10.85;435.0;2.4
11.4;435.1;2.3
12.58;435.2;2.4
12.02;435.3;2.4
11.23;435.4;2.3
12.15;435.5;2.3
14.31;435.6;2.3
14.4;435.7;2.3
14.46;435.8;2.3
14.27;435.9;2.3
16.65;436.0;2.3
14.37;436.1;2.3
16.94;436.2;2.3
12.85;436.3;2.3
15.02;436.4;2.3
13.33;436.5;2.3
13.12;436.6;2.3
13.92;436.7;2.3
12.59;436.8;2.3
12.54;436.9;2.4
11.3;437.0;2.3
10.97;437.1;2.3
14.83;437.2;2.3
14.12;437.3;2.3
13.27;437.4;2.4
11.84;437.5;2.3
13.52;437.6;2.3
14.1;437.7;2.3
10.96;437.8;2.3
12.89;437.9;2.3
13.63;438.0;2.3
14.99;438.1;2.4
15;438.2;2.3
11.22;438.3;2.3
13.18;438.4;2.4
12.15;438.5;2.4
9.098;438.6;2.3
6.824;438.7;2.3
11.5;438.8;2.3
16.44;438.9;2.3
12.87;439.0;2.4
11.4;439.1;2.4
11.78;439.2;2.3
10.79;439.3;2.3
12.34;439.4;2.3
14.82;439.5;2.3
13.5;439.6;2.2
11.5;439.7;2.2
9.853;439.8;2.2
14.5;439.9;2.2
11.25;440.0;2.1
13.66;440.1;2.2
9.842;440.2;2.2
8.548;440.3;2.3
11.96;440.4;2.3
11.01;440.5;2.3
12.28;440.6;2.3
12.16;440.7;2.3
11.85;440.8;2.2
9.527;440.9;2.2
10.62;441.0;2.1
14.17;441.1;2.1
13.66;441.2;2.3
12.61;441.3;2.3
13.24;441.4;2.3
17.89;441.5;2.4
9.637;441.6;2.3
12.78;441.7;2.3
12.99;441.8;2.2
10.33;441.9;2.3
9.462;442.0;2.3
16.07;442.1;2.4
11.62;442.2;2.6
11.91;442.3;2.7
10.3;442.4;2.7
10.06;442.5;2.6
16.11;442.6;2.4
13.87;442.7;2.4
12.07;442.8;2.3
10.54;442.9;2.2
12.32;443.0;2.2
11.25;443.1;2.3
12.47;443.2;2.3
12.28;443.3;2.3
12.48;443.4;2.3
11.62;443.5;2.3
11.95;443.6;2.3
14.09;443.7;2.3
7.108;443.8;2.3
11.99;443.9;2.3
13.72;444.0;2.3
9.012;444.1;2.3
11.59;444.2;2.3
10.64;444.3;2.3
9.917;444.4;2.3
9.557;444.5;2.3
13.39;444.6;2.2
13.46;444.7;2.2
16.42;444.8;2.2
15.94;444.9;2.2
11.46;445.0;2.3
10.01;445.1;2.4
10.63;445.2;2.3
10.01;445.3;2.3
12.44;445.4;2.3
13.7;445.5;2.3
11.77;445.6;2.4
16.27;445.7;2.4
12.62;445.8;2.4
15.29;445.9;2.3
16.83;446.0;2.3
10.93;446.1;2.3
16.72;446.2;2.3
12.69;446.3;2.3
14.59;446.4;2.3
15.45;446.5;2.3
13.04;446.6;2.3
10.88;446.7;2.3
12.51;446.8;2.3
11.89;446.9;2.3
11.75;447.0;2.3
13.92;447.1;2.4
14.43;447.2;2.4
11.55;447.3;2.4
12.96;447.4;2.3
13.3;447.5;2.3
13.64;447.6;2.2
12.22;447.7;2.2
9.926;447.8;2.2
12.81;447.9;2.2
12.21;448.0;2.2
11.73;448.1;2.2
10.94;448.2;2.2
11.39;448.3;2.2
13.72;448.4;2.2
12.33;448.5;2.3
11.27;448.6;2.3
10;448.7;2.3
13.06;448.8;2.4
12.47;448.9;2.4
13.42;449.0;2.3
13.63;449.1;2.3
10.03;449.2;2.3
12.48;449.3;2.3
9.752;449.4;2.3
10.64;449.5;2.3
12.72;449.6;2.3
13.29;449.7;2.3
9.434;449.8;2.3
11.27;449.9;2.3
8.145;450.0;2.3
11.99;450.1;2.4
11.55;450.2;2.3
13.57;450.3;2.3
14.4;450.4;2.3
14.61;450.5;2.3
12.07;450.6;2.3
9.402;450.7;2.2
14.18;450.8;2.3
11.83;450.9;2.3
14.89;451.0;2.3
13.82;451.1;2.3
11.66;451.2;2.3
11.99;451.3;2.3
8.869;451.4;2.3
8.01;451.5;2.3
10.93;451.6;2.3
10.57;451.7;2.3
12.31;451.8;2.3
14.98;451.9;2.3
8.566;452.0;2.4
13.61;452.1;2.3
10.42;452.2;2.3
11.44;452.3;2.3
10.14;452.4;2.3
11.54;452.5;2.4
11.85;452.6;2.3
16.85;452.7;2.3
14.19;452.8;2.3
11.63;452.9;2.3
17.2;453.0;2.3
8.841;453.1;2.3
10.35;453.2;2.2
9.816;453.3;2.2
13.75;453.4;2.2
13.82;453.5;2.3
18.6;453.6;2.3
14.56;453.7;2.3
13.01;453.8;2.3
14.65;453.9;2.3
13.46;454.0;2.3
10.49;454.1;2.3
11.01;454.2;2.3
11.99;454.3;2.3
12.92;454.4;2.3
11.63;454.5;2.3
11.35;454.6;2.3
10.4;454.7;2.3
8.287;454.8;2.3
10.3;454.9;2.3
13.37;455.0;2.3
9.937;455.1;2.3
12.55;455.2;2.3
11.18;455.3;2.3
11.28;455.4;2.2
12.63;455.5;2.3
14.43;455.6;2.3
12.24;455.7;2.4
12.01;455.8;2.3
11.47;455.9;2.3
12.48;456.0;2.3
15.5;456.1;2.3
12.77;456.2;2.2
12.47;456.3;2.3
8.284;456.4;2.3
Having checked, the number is 0.23 nm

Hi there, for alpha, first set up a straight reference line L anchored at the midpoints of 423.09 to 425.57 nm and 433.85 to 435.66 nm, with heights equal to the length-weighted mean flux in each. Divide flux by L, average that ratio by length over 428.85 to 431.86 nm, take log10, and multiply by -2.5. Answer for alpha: 0.06 mag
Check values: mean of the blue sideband 13.4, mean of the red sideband 12.7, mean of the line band 12.3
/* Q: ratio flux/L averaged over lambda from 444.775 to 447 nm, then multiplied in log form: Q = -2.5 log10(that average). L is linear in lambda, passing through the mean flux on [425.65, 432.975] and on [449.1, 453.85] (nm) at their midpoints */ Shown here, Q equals -0.08 mag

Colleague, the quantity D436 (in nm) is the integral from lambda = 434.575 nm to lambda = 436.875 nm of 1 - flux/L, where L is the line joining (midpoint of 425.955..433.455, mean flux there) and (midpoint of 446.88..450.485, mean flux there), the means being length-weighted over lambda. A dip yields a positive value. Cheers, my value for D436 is -0.07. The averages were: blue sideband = 12.4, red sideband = 12.1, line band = 12.6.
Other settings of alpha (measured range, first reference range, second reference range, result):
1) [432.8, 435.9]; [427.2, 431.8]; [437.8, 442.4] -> 0.053 mag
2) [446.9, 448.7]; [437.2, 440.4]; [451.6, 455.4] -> -0.004 mag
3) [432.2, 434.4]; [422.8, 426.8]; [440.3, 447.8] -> 0.079 mag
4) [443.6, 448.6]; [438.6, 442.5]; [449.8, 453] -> -0.048 mag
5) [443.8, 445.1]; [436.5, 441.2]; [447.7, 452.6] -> 0.005 mag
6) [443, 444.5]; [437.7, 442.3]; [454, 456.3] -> 0.067 mag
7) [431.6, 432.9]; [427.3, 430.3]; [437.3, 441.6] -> 0.057 mag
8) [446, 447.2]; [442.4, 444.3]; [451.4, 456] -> -0.122 mag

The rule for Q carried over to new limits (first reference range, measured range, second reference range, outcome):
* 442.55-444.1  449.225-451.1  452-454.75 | 0.03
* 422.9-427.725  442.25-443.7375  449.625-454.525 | 0.04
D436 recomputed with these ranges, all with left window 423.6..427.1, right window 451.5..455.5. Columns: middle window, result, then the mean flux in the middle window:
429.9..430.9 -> 0.06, 12.7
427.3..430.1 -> 0.14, 12.9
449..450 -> 0.08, 11.4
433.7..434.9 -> 0.06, 12.6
